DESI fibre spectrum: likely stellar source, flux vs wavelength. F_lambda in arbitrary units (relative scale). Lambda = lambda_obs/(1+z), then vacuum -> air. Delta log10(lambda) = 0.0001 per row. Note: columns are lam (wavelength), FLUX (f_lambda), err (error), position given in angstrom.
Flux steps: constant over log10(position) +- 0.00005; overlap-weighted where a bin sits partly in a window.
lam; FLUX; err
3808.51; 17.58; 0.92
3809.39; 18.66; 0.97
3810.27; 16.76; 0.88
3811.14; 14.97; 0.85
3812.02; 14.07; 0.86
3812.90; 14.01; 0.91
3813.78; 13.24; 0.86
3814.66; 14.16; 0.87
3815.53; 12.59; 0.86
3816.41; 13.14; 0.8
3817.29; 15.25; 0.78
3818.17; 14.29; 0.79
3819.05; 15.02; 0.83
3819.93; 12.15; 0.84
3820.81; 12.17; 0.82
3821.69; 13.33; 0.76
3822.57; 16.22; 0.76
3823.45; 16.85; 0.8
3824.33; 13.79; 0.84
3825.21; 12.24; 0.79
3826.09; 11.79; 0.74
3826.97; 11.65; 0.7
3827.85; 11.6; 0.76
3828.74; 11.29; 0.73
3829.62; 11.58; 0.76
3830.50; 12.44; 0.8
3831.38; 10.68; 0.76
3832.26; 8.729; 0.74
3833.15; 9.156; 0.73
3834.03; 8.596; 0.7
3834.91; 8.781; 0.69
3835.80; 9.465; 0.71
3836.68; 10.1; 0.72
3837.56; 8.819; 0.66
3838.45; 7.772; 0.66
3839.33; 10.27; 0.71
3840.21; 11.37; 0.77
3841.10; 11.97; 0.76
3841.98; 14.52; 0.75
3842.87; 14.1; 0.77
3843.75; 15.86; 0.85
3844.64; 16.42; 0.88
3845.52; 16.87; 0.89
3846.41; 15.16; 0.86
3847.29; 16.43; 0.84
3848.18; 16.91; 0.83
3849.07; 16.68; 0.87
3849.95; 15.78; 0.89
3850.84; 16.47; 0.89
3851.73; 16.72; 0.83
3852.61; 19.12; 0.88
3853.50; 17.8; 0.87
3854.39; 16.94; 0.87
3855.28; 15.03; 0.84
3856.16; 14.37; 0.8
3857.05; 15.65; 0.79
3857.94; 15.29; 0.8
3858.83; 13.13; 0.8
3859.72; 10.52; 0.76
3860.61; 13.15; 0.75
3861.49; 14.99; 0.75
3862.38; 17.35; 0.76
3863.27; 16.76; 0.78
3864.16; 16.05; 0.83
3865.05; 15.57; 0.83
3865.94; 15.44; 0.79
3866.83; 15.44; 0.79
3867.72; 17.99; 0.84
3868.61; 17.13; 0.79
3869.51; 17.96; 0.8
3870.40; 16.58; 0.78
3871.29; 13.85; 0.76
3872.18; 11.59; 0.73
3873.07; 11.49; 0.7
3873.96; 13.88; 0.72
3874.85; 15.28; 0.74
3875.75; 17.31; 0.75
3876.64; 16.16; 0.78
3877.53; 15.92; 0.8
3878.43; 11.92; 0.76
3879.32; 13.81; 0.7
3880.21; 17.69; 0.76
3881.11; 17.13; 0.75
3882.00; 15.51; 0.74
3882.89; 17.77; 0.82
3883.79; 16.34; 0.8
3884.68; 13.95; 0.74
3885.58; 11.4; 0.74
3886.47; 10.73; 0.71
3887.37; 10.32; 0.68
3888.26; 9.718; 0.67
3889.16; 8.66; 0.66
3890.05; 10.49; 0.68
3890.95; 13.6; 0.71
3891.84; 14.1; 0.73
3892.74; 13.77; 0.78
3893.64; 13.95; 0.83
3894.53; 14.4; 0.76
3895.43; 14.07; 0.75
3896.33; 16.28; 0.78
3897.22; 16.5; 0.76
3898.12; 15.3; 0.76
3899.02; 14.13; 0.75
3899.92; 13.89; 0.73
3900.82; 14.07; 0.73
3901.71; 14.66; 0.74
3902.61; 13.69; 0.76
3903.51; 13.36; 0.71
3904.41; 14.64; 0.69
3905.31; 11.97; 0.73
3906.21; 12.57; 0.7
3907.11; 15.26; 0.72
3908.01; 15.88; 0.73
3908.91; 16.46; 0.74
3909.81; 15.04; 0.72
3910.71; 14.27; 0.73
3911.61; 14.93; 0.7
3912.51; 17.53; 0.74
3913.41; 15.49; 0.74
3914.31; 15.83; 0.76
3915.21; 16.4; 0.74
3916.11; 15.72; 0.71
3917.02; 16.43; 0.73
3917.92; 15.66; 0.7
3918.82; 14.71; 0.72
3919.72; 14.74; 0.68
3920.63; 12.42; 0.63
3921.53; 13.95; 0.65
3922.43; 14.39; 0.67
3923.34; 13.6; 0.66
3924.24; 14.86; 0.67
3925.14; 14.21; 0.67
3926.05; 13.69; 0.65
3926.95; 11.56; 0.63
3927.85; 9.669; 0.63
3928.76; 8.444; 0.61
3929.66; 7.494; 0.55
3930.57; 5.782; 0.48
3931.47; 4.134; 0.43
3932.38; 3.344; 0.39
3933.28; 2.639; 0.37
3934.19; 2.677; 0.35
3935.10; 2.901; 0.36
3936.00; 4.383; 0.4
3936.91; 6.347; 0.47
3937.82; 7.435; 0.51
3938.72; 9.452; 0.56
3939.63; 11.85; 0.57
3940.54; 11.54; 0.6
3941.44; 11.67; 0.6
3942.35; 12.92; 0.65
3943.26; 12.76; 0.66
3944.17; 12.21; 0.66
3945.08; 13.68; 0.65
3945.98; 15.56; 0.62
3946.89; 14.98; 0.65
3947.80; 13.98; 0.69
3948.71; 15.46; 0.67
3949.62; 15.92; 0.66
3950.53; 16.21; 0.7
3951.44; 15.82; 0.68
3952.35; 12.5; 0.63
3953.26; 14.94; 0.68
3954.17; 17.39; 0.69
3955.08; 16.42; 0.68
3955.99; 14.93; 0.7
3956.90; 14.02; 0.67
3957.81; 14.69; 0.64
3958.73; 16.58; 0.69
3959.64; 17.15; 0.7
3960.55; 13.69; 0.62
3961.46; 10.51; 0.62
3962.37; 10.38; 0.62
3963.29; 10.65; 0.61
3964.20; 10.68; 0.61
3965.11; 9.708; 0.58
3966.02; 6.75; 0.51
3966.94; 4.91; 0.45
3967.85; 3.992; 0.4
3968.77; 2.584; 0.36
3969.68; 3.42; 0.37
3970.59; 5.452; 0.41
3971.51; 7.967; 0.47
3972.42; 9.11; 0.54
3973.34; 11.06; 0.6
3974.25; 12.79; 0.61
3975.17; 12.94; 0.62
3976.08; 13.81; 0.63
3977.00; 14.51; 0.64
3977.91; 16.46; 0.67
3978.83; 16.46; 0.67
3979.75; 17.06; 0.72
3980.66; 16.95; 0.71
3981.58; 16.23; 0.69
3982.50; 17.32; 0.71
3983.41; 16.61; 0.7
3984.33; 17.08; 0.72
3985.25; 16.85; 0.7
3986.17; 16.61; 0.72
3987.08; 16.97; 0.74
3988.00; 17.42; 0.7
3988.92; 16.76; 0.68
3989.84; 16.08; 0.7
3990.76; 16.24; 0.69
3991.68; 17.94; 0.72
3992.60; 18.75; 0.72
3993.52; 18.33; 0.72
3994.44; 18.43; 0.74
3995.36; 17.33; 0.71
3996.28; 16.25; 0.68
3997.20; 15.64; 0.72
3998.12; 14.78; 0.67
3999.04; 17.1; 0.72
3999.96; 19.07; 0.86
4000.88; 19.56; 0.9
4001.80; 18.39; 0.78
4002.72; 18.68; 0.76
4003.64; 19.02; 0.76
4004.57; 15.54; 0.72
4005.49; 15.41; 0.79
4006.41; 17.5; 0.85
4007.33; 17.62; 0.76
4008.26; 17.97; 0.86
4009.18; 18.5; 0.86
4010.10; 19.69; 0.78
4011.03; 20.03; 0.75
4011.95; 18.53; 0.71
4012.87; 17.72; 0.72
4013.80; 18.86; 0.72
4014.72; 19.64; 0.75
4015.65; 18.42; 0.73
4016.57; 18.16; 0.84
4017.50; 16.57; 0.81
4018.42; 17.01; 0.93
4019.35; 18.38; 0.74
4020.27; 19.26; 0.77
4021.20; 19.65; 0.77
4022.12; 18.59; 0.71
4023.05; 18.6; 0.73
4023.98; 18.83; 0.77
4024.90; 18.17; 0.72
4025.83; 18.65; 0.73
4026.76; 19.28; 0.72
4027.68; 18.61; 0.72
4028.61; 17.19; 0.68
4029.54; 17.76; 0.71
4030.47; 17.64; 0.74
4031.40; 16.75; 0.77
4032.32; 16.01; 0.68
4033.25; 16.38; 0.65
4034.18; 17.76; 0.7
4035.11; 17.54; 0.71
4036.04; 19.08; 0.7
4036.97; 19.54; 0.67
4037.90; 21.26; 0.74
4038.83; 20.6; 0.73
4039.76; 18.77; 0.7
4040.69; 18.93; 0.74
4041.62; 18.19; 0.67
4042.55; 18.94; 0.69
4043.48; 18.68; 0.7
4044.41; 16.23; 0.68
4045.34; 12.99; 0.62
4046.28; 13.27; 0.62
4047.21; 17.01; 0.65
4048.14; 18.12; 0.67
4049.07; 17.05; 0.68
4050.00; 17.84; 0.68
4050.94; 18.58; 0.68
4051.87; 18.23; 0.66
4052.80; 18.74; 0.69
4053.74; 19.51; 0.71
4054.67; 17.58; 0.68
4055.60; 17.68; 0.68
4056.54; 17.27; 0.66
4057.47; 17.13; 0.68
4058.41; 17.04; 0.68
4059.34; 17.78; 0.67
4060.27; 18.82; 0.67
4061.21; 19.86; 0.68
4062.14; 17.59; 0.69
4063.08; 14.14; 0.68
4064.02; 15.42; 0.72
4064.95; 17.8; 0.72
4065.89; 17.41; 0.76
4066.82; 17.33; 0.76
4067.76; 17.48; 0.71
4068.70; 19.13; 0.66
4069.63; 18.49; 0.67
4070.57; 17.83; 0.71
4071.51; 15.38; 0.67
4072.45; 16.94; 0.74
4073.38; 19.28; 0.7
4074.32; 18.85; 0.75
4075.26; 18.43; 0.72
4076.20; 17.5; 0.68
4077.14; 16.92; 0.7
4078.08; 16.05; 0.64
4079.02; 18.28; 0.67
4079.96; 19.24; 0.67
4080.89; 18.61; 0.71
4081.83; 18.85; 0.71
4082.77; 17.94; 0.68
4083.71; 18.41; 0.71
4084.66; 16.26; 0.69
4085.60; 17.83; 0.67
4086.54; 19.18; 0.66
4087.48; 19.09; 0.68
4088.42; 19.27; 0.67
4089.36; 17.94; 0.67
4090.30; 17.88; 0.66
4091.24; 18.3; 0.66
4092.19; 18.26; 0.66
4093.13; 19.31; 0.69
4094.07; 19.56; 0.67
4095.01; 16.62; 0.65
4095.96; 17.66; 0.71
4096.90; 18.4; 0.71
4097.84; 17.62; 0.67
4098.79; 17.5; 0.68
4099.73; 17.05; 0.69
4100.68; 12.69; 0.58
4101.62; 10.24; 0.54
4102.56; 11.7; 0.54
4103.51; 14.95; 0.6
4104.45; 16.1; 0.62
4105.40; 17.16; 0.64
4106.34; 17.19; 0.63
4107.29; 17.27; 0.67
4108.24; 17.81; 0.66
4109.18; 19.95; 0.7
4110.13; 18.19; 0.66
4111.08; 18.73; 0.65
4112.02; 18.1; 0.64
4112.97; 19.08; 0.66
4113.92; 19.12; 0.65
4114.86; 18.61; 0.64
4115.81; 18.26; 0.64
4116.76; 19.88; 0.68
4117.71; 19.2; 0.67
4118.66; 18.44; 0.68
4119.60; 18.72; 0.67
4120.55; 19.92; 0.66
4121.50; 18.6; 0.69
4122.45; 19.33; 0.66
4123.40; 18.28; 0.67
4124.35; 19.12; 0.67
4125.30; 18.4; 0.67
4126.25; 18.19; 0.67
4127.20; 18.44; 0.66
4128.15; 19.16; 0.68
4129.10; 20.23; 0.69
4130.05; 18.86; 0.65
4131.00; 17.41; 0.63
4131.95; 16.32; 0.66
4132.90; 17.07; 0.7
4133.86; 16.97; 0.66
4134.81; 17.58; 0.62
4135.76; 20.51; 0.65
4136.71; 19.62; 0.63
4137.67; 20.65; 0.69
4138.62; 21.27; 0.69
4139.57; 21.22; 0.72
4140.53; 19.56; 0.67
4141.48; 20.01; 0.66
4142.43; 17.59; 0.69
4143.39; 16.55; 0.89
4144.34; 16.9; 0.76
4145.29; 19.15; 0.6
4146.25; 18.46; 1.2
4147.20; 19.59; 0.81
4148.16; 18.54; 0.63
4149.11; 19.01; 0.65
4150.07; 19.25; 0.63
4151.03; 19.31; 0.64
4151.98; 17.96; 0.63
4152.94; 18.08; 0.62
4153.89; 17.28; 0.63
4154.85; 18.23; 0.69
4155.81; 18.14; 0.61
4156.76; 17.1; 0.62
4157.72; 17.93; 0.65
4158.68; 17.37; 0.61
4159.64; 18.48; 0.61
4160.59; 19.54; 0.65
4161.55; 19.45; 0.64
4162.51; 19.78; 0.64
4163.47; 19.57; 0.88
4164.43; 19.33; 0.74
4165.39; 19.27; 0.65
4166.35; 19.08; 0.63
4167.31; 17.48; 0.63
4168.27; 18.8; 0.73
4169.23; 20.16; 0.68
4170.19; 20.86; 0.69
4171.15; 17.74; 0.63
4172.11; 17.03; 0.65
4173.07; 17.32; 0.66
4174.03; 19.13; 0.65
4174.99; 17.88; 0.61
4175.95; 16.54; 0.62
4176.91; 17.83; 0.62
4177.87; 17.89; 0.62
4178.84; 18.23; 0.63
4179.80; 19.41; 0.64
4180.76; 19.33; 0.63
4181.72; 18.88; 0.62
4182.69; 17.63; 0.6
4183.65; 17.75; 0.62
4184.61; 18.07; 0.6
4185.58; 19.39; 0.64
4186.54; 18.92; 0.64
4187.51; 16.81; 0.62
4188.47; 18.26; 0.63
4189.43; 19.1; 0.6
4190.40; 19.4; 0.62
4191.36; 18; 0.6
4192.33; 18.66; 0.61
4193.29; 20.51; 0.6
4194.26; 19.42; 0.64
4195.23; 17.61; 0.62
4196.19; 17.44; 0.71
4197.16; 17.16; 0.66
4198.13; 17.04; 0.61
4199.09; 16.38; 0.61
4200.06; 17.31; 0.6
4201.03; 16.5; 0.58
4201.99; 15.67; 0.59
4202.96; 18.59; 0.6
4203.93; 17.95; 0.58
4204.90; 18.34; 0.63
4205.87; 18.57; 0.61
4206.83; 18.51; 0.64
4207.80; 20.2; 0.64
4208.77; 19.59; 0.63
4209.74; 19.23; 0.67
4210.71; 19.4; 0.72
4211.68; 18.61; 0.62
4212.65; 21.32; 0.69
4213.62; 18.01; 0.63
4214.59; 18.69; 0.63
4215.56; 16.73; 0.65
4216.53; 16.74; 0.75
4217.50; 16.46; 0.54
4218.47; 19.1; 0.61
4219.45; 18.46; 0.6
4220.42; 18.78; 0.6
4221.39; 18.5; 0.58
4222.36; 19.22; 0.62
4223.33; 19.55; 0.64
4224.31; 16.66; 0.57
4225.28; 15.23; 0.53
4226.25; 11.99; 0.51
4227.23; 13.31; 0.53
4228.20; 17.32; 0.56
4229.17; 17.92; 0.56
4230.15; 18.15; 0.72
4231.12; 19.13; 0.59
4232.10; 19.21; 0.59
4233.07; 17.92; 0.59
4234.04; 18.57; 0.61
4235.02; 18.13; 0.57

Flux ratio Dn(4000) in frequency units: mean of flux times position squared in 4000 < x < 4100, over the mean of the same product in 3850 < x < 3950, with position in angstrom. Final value 1.4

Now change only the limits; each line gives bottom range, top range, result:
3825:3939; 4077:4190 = 1.56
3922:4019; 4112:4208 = 1.48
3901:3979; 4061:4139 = 1.61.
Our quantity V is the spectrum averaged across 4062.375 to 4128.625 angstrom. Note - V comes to 17.8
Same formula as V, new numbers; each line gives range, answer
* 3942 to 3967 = 13.5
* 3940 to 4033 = 15.4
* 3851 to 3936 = 13.7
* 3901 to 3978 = 12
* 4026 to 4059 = 17.8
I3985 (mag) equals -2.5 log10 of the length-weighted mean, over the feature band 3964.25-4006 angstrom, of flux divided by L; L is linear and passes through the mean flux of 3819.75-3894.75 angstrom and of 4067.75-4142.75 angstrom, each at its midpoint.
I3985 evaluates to 0.12 mag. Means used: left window 13.9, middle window 14.4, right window 18.1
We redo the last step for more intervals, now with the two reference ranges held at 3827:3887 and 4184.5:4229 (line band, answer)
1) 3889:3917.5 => 0.01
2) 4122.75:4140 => -0.10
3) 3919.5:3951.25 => 0.36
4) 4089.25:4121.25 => -0.05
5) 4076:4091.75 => -0.09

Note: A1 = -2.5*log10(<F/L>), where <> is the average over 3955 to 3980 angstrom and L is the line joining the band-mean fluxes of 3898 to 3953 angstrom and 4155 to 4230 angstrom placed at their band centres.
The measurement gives 0.19 mag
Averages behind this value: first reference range 12.5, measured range 11.3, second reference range 18.2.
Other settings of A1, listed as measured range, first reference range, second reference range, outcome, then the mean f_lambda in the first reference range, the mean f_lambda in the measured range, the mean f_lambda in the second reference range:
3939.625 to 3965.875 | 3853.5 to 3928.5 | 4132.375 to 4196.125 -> 0.129 mag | 14.5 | 13.7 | 18.6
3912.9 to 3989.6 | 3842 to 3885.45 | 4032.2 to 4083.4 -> 0.320 mag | 15.6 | 12.3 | 17.8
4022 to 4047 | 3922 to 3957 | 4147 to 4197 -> -0.249 mag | 11.3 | 17.9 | 18.5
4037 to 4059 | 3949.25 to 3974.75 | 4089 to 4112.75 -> -0.196 mag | 11.4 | 17.8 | 17.1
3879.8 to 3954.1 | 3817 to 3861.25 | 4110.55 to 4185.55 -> 0.143 mag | 13.4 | 12.9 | 18.6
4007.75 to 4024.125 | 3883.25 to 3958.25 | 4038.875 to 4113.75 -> -0.181 mag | 12.8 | 18.6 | 17.5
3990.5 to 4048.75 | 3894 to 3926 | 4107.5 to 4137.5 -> -0.073 mag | 14.8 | 17.9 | 18.7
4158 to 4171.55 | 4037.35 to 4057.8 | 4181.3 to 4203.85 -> -0.062 mag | 17.9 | 19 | 18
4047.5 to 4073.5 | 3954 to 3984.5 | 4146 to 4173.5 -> -0.156 mag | 12.3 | 17.7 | 18.6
